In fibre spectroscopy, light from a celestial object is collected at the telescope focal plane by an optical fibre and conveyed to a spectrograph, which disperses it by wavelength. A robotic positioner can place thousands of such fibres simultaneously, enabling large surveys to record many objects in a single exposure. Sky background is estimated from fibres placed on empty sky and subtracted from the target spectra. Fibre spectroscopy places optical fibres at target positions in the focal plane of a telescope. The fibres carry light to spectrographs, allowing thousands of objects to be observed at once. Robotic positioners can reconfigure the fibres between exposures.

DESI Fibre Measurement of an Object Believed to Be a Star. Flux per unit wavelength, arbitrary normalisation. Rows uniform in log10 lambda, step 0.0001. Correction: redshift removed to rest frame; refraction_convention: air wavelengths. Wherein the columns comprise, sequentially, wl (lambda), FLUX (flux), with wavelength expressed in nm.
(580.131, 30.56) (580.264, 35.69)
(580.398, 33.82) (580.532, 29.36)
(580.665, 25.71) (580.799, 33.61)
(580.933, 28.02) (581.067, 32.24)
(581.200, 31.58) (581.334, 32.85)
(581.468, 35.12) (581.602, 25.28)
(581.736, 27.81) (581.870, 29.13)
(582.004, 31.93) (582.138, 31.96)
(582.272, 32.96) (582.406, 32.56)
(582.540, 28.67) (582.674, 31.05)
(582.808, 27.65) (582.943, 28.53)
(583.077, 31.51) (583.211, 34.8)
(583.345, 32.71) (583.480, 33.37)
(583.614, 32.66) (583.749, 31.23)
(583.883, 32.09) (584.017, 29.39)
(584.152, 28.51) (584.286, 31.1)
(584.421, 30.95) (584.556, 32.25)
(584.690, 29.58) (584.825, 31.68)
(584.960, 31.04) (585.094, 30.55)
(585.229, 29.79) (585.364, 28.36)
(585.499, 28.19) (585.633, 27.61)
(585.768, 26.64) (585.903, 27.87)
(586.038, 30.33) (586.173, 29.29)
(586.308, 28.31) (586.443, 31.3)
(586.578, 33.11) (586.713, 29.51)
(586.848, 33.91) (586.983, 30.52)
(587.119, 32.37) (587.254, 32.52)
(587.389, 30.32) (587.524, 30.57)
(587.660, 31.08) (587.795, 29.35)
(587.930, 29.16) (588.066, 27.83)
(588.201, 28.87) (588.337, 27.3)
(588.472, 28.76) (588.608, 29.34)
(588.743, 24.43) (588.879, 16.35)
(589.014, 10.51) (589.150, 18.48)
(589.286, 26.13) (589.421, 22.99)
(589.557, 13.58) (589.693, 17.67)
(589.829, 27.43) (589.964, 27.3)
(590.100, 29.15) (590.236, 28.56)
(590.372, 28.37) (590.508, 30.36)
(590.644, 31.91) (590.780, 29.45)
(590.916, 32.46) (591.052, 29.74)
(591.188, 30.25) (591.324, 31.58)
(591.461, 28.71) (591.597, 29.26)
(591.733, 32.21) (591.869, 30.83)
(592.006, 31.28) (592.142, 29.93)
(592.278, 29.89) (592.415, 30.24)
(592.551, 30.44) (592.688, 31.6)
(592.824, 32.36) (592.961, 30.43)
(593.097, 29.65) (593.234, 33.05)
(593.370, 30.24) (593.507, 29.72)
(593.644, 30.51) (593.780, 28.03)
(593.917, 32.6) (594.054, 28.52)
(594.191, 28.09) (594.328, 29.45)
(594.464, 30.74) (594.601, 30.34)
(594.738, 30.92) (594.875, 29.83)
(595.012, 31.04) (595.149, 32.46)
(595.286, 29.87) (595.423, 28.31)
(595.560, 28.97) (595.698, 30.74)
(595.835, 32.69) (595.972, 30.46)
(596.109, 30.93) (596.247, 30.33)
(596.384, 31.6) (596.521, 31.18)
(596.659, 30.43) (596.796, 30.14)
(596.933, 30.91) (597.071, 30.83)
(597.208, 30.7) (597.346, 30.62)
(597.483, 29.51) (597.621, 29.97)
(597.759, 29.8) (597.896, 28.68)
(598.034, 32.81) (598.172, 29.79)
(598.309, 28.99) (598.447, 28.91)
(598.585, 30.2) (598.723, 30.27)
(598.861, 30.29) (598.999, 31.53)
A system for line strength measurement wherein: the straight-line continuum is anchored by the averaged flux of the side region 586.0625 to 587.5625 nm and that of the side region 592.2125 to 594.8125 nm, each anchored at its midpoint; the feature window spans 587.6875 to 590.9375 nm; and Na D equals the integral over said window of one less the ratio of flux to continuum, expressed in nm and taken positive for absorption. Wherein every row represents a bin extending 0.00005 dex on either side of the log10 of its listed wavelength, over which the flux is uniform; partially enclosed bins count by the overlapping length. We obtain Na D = 0.55 nm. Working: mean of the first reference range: 31.1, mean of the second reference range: 30.4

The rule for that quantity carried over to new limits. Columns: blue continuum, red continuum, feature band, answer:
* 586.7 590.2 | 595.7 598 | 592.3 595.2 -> -0.15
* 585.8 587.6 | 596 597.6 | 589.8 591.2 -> 0.05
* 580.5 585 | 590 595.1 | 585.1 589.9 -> 0.54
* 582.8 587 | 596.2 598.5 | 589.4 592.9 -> 0.18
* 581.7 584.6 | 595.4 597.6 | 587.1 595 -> 0.58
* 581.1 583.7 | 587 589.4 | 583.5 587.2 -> -0.19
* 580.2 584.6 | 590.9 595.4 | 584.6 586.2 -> 0.08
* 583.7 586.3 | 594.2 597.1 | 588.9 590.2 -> 0.37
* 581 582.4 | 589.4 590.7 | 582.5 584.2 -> -0.05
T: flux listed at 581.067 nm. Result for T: 32.24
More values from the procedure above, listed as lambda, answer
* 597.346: 30.62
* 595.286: 29.87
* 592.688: 31.6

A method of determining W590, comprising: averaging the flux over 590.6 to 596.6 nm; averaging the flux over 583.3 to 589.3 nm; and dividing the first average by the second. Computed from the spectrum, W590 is 1.1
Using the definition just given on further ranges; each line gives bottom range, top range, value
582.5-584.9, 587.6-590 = 0.78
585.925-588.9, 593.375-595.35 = 1.02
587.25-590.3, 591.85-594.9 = 1.20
